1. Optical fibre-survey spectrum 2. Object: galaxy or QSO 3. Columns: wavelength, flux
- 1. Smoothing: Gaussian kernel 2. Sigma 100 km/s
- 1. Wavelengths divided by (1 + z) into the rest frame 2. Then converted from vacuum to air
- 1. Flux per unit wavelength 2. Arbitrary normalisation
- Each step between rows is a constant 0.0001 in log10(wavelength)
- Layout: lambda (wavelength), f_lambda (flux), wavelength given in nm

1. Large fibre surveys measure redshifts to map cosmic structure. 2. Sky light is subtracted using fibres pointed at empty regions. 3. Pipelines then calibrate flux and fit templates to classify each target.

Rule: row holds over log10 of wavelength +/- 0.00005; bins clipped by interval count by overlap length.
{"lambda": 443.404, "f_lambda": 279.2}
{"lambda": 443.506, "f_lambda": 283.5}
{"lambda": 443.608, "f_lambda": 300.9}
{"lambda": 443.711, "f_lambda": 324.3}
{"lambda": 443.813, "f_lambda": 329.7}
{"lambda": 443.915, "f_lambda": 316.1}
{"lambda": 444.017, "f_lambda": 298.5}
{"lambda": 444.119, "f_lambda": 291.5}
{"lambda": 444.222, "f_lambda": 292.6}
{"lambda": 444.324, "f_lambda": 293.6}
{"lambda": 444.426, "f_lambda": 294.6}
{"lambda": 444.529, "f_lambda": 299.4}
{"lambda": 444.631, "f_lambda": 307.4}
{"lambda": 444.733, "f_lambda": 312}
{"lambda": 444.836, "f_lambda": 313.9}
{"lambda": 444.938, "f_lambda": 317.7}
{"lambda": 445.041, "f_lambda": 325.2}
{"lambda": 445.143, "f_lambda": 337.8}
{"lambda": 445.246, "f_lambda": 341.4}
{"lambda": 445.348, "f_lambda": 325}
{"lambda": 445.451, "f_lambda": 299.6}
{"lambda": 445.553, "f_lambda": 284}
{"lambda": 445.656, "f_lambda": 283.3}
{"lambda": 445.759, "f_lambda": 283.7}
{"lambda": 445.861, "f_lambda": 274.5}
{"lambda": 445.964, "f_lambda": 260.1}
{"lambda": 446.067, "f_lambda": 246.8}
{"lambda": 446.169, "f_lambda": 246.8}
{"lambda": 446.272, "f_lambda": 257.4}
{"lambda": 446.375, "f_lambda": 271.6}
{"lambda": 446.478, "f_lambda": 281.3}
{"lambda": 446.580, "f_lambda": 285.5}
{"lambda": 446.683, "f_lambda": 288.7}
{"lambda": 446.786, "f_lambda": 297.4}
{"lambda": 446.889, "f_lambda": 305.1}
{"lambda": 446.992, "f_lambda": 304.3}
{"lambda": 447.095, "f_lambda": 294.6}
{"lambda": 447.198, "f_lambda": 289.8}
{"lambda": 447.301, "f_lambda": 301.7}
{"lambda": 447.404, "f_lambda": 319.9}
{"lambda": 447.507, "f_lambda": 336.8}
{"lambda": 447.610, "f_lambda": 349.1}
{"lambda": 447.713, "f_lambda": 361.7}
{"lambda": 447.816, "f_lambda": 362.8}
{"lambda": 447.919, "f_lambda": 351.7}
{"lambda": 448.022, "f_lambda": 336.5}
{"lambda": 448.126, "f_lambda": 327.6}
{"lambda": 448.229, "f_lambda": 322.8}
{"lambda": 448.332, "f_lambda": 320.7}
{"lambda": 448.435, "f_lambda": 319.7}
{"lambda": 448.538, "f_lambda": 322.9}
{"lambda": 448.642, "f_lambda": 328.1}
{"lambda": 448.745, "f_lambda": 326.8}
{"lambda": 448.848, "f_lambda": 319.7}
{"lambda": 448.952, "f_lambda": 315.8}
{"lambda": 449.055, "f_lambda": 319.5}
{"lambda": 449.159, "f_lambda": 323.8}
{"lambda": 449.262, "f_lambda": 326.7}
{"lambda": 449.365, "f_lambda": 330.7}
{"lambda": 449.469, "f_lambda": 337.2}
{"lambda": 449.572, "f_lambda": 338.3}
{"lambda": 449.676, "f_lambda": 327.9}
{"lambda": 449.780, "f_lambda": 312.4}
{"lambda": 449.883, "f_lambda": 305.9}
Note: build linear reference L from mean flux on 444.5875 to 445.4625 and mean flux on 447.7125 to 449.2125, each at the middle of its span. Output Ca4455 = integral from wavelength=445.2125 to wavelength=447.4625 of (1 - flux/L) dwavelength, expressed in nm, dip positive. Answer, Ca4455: 0.25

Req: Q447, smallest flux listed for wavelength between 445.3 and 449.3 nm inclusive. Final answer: 246.8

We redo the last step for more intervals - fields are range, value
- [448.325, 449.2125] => 315.8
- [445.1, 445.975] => 260.1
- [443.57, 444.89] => 291.5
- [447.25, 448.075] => 301.7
